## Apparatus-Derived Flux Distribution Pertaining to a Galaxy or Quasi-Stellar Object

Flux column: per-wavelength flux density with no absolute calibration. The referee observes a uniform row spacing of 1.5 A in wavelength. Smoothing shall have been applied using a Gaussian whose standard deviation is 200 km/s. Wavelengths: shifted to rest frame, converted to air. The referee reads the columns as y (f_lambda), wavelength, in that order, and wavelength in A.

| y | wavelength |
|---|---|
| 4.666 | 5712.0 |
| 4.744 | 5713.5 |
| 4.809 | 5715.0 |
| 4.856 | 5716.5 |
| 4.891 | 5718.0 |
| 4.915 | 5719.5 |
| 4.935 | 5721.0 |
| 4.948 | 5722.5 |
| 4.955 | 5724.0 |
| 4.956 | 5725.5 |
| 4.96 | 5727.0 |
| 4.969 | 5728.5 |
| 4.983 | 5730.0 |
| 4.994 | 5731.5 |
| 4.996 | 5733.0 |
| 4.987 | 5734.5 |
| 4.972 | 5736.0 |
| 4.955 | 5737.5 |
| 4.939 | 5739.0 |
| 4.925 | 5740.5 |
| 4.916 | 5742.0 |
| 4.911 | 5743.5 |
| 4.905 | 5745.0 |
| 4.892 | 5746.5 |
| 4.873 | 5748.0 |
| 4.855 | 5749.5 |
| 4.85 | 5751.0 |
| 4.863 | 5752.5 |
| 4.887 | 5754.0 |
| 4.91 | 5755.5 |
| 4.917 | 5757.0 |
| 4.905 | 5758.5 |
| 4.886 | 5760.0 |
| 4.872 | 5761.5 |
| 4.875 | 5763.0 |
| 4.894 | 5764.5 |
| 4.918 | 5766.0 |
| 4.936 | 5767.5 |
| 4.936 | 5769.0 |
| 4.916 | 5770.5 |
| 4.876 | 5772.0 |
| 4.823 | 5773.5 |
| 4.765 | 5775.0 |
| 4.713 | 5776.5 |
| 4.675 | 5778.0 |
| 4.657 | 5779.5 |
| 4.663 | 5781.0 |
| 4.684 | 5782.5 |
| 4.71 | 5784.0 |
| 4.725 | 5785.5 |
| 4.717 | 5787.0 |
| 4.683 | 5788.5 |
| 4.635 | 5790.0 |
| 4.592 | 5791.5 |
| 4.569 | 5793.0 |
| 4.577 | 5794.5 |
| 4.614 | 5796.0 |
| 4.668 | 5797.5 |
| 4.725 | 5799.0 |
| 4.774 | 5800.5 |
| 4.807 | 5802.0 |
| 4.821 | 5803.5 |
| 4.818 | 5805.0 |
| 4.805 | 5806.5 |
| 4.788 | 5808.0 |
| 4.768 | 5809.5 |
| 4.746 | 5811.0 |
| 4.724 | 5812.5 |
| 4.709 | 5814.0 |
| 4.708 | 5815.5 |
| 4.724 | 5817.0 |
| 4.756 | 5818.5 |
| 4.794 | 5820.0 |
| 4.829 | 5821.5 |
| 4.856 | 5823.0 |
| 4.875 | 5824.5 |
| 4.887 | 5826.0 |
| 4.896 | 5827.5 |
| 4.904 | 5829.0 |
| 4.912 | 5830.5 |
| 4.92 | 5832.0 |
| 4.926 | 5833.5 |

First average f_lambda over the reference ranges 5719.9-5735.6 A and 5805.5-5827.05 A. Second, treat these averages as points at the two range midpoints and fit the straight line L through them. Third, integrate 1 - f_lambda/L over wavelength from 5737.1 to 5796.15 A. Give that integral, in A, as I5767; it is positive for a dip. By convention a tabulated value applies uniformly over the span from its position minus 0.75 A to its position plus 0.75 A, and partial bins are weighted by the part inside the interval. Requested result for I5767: 0.92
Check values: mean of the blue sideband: 4.97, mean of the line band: 4.81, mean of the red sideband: 4.79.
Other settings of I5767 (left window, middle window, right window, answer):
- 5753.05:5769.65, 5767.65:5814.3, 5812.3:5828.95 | 1.1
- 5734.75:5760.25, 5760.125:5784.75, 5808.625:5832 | 0.3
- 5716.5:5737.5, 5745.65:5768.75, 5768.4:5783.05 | -0.2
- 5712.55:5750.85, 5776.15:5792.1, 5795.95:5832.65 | 0.5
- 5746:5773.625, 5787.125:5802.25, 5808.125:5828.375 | 0.5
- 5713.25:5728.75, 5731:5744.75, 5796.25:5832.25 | -0.2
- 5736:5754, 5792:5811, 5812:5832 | 0.4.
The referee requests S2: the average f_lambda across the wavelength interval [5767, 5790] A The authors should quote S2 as 4.76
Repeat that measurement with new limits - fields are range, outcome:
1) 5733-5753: 4.91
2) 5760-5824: 4.76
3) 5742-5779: 4.87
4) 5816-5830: 4.83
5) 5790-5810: 4.71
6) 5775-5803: 4.68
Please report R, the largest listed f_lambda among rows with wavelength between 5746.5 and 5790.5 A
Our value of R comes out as 4.936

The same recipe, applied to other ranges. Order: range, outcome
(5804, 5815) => 4.818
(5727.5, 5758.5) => 4.996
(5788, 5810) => 4.821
